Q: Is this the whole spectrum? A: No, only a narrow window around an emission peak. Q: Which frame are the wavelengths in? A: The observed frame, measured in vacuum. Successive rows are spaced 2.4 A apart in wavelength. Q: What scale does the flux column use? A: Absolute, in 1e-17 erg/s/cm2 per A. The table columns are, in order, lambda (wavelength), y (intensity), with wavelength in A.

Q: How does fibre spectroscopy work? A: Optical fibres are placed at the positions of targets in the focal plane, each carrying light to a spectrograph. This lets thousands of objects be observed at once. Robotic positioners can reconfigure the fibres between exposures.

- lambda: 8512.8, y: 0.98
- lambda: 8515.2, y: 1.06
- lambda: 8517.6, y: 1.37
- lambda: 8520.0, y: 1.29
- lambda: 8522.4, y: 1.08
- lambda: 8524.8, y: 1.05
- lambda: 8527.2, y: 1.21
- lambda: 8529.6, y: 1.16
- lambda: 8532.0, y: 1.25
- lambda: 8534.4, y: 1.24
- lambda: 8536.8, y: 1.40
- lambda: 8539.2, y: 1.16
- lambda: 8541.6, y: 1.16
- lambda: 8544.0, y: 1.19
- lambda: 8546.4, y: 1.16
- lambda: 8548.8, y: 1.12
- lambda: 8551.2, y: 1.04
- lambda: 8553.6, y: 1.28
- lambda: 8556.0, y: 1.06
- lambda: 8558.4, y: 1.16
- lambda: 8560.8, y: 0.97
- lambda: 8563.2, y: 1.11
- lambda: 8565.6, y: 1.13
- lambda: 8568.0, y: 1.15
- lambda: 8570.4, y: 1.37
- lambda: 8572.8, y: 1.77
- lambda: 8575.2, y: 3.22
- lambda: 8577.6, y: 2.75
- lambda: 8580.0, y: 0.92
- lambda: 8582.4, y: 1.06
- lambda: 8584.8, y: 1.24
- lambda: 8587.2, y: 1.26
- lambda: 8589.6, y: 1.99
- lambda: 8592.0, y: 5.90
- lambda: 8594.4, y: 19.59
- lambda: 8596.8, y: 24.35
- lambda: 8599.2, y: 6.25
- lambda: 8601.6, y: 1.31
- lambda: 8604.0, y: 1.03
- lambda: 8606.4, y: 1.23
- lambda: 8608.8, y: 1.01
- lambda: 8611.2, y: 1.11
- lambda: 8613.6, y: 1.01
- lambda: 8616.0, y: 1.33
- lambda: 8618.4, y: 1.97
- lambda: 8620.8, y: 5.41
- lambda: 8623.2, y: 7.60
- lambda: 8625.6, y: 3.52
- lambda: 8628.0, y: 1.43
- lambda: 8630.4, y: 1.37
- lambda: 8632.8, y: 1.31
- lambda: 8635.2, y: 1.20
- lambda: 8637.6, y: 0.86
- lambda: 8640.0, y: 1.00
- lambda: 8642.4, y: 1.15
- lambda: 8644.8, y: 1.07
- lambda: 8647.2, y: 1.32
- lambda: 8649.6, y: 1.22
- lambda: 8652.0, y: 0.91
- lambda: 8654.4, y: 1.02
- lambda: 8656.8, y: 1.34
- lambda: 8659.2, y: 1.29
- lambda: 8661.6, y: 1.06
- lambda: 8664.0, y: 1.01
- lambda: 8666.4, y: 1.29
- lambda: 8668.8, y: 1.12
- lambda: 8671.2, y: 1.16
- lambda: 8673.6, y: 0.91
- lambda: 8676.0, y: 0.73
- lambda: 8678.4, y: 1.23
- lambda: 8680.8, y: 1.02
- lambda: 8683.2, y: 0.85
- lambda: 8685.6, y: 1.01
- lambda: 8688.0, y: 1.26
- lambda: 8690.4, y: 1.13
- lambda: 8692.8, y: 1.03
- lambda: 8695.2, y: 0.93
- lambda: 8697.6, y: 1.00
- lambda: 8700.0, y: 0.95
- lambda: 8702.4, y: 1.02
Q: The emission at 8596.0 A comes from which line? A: Halpha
